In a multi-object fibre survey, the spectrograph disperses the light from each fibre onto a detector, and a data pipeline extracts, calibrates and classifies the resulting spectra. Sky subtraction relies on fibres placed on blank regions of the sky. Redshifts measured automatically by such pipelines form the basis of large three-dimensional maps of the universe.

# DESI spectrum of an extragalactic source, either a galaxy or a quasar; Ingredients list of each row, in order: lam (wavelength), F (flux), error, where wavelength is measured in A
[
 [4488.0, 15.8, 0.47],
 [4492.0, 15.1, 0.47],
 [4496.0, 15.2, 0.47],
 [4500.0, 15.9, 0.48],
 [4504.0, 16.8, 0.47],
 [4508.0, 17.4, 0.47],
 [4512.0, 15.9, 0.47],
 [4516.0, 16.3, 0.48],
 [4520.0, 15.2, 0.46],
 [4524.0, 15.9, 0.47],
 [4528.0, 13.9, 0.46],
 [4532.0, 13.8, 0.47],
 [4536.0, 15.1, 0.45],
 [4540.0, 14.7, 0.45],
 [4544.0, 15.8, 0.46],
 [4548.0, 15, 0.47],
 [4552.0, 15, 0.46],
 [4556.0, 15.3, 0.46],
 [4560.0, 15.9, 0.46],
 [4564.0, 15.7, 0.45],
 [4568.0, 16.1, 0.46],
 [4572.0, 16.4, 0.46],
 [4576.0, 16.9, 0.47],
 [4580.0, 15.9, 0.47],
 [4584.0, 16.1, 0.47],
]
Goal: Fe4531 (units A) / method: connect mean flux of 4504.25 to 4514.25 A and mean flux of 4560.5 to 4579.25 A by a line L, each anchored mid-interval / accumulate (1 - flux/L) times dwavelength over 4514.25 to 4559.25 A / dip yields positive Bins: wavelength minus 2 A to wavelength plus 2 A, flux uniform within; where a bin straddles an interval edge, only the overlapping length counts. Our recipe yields 3.7 A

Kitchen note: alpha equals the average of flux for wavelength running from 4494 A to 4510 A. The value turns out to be 16.3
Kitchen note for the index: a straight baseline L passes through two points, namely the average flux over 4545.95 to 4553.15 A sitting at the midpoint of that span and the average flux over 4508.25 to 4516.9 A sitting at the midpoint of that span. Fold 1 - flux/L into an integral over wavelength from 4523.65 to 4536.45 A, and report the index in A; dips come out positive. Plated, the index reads 1.01 A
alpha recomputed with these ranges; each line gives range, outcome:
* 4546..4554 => 15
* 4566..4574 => 16.2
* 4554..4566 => 15.6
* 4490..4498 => 15.1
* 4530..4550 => 14.9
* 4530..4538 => 14.4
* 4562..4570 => 15.9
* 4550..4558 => 15.2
